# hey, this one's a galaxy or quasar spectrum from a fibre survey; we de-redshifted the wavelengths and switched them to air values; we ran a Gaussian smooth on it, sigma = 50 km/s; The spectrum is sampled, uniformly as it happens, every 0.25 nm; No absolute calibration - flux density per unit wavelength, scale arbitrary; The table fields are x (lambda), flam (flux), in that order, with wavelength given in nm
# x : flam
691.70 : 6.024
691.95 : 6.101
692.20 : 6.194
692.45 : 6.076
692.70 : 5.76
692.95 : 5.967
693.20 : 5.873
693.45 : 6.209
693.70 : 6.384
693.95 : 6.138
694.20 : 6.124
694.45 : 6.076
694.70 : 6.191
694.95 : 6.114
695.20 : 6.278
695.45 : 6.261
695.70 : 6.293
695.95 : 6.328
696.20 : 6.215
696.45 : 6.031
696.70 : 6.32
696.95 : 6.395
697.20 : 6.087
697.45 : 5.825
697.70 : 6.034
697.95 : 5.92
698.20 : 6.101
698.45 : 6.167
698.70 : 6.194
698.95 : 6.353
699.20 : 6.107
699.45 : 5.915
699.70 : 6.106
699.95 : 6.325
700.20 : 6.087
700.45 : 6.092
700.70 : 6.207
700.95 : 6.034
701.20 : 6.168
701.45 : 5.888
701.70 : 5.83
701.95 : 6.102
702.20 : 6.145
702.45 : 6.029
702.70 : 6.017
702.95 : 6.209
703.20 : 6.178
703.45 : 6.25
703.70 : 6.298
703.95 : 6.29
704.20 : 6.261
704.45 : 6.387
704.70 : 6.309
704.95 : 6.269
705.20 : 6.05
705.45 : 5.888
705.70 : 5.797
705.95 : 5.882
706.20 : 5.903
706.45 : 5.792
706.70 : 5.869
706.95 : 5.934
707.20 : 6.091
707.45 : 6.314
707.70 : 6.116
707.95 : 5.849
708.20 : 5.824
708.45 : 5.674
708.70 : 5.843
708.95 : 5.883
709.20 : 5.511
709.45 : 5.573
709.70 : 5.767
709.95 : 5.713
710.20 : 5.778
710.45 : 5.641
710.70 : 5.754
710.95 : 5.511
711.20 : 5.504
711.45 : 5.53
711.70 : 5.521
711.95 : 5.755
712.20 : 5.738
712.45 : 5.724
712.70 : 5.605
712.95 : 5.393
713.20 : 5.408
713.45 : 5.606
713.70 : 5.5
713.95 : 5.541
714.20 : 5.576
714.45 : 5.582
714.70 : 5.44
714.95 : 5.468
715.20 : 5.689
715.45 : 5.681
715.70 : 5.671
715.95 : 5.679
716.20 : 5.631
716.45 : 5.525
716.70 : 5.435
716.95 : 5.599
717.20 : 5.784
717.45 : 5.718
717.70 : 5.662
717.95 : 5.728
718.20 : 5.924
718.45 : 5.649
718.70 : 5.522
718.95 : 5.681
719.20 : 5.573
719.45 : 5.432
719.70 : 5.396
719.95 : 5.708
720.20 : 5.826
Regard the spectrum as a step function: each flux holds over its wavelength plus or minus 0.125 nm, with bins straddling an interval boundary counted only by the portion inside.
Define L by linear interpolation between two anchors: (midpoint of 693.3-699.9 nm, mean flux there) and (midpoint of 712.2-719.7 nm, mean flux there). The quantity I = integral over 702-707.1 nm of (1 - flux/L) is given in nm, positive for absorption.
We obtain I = -0.14 nm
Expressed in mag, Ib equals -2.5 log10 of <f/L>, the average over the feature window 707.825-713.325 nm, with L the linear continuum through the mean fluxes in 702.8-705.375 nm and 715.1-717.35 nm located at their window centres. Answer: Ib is 0.05 mag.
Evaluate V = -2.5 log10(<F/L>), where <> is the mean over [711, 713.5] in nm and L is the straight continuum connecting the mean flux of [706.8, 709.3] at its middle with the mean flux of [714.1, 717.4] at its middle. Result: 0.03 mag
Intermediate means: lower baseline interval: 5.91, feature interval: 5.58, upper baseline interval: 5.6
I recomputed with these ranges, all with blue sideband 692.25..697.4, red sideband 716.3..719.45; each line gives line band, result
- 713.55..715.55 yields 0.05 nm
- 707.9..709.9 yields 0.04 nm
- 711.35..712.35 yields 0.02 nm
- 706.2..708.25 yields -0.03 nm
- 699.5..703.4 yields -0.06 nm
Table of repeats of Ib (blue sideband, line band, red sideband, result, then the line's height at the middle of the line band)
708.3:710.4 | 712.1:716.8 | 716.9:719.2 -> 0.02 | 5.7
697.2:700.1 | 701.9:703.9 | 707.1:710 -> -0.03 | 5.99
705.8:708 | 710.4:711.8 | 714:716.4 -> 0.04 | 5.78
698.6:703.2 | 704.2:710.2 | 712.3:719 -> -0.01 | 5.89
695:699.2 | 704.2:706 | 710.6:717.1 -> -0.04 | 5.89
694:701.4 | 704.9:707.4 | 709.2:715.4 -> -0.02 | 5.83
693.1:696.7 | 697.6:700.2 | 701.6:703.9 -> 0.01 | 6.16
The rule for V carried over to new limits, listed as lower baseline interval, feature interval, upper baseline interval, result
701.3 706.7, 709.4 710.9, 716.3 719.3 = 0.04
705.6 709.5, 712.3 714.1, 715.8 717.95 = 0.04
